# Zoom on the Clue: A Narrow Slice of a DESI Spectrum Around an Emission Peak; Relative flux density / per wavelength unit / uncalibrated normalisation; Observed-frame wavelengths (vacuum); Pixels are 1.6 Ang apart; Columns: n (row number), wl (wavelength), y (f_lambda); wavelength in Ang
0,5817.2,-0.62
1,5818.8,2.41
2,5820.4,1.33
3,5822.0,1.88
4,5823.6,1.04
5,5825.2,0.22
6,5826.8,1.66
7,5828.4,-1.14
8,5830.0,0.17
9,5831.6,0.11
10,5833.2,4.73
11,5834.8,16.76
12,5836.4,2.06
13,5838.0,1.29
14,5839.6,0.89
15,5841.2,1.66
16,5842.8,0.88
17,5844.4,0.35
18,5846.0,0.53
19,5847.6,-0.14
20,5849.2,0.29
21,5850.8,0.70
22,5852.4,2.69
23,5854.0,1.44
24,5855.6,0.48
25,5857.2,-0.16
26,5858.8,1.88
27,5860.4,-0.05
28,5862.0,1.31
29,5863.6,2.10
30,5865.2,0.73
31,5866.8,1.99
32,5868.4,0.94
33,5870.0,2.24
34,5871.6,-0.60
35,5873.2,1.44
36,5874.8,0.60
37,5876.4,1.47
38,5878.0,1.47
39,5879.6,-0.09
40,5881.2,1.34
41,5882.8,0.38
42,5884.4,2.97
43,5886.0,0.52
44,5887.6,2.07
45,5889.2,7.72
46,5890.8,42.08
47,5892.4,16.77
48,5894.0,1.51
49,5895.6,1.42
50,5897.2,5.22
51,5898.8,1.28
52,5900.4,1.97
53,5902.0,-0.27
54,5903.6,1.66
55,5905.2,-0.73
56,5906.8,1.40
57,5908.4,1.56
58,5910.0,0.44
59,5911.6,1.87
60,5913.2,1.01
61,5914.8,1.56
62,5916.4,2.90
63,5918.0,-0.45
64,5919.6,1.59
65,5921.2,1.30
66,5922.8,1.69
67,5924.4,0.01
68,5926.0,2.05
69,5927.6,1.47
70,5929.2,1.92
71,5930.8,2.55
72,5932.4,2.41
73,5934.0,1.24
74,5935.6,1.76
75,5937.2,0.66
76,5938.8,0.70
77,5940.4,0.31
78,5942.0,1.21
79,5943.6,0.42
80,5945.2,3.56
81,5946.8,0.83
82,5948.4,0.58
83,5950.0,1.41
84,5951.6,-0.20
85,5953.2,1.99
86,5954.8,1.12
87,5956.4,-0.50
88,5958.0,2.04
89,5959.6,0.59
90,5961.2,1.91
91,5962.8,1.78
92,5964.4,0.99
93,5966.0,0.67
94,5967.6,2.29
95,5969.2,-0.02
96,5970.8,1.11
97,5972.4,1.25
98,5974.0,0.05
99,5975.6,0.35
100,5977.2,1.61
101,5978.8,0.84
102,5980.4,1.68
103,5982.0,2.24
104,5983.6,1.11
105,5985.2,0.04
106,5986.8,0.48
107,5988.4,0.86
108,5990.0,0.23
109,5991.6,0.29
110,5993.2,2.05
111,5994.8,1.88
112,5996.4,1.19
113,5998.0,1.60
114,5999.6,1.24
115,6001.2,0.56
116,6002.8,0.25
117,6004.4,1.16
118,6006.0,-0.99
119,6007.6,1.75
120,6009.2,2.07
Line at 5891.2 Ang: [O III]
